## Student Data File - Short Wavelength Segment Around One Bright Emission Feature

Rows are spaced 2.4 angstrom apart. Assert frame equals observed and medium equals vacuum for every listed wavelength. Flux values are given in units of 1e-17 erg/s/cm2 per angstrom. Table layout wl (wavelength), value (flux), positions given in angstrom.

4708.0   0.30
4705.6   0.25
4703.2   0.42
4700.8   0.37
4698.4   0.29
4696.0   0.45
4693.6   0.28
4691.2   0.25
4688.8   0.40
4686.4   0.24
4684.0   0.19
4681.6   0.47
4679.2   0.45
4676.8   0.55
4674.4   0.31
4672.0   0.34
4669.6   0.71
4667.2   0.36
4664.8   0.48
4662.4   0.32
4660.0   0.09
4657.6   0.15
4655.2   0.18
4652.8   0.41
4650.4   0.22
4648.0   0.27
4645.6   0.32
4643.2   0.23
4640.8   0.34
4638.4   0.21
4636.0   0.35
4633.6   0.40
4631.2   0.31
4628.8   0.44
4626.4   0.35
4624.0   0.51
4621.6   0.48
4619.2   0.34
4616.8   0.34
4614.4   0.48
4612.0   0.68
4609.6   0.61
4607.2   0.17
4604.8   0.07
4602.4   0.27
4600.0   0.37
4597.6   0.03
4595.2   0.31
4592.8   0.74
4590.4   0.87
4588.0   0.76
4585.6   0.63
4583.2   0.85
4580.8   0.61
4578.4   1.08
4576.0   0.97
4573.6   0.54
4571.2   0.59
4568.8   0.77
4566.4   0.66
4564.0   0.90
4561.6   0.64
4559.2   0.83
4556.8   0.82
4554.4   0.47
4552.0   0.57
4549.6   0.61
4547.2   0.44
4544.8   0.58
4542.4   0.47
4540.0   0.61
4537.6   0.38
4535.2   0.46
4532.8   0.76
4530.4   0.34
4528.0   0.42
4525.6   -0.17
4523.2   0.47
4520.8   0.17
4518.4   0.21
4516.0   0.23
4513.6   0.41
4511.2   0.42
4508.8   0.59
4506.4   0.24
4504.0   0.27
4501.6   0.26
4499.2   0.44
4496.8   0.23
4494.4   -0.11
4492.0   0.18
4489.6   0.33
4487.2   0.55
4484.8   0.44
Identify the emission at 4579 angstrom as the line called C IV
